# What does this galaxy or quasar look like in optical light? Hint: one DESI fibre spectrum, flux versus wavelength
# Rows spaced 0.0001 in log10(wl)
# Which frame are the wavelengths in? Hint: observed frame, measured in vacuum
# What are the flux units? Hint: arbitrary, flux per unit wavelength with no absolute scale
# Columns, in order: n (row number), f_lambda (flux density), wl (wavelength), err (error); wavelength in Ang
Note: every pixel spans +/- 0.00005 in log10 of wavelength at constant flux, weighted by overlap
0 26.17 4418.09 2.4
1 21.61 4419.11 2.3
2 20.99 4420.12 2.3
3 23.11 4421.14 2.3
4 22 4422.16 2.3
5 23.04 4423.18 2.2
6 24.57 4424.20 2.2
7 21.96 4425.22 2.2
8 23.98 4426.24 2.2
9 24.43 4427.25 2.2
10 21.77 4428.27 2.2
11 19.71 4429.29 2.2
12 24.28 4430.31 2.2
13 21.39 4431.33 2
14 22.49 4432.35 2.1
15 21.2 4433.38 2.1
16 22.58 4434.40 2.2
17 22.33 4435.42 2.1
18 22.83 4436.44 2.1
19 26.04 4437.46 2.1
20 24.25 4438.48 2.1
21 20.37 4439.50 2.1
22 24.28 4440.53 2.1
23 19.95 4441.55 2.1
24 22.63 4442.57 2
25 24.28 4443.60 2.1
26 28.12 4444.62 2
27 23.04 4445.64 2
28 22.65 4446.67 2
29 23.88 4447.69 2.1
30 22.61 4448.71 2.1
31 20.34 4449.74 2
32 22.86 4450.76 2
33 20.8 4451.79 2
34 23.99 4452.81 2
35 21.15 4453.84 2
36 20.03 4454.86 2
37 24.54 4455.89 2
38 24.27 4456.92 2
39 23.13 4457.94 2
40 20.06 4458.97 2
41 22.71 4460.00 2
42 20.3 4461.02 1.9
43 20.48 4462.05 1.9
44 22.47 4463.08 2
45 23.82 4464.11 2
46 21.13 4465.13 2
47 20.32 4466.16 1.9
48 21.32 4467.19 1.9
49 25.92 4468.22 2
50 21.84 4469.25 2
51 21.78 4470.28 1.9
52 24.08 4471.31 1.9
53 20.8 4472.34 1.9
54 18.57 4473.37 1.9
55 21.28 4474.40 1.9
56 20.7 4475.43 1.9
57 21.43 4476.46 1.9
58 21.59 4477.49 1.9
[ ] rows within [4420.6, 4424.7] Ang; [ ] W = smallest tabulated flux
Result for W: 22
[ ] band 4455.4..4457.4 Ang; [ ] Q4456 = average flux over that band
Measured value 24.4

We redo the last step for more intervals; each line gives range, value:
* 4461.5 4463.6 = 21.4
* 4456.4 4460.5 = 22.5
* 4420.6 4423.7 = 22.7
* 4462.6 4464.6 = 23.1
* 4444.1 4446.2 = 25.5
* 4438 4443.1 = 22.3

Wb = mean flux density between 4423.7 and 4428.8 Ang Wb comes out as 23.4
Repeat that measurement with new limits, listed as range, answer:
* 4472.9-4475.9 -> 20.2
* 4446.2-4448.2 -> 23.3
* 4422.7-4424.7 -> 23.8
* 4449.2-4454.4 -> 21.8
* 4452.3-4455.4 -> 21.7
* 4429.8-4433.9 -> 22.3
